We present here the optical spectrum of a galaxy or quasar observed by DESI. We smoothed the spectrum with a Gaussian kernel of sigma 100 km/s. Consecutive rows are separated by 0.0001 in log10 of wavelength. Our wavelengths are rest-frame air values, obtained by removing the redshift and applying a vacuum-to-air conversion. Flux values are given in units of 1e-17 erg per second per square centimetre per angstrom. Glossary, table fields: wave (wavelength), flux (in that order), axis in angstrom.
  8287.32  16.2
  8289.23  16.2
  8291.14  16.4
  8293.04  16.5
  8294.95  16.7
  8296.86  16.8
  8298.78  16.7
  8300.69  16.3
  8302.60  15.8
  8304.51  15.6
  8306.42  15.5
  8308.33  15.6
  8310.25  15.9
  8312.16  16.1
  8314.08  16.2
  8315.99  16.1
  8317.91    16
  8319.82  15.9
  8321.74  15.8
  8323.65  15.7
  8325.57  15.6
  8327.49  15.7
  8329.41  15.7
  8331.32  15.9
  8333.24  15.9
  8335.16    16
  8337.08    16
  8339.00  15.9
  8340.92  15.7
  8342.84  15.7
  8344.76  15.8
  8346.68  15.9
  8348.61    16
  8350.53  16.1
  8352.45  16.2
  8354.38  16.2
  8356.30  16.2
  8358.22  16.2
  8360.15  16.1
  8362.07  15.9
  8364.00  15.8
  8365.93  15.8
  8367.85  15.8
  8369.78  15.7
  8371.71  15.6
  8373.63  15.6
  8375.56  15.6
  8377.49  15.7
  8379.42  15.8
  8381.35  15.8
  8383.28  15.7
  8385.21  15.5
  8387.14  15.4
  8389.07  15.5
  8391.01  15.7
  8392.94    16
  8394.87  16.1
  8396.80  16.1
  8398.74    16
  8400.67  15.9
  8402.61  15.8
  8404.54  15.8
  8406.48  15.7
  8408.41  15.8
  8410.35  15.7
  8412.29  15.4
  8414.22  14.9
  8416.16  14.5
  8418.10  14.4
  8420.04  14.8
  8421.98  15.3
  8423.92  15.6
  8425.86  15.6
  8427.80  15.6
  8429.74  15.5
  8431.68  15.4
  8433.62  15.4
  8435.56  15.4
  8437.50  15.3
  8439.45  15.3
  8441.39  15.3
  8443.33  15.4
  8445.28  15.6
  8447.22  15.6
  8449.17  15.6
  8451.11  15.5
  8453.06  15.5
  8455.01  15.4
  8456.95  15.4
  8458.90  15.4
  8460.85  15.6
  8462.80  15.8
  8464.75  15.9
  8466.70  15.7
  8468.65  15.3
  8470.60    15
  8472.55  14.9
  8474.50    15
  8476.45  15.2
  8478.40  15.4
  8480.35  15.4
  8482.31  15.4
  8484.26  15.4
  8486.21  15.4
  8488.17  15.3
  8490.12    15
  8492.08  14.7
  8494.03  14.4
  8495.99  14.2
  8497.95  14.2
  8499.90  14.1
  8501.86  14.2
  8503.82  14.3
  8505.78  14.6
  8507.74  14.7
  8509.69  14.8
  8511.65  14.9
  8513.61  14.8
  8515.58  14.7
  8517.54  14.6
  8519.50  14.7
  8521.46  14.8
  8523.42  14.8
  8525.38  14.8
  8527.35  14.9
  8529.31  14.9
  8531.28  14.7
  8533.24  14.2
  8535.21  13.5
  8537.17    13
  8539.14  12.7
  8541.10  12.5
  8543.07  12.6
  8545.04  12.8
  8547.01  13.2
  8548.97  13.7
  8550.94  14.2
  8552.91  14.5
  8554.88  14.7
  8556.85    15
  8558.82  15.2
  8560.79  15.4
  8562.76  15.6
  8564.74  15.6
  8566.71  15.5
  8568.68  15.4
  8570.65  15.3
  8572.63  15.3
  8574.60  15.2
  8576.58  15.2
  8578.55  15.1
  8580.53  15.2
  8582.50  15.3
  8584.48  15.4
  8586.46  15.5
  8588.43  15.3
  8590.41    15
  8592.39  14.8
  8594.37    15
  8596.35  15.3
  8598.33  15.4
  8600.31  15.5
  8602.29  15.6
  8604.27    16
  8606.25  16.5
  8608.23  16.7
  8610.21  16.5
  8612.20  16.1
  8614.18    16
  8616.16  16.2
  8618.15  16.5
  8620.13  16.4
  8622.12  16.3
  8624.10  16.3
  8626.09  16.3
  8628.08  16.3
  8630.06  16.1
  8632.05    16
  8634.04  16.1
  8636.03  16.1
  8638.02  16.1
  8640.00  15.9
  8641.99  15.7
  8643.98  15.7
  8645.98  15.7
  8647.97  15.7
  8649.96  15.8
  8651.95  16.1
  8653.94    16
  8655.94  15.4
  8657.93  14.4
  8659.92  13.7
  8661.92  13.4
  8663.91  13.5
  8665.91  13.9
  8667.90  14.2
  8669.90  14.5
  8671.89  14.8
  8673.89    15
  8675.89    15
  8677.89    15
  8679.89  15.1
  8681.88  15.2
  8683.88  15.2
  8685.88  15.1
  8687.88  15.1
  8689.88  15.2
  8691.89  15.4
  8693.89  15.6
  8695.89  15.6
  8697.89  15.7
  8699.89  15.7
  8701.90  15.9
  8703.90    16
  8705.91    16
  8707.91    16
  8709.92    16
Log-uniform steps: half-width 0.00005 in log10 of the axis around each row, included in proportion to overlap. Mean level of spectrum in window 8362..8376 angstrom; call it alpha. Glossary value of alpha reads 15.7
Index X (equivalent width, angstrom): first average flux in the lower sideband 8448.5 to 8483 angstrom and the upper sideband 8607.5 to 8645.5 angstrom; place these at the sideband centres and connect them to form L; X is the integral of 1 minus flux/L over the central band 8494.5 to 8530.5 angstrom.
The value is 2.3 angstrom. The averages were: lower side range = 15.4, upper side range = 16.2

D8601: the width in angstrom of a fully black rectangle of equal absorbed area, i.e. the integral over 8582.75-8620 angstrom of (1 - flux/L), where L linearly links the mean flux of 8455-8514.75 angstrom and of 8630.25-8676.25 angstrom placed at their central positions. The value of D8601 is -1.5 angstrom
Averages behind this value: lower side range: 15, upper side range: 15.2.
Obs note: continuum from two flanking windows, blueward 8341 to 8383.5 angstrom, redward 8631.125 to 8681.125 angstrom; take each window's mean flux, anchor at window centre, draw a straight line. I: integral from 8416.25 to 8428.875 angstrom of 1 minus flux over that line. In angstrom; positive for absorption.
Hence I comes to 0.4 angstrom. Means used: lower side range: 15.9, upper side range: 15.2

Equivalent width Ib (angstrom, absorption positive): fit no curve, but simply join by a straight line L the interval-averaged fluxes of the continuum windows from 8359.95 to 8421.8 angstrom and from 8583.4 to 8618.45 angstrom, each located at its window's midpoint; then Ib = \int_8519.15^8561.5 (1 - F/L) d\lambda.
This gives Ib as 4.3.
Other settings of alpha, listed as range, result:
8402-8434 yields 15.4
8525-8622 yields 15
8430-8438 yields 15.4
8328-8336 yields 15.9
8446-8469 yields 15.6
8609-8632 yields 16.3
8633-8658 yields 15.8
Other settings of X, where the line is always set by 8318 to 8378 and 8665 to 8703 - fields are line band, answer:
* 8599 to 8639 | -2.4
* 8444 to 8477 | 0.4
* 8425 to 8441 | 0.3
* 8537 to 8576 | 2.5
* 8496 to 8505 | 0.8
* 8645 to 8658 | -0.4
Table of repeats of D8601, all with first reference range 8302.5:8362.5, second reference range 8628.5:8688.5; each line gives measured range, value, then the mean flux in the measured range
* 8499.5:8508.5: 0.7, 14.4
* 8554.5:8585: 0.2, 15.3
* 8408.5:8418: 0.4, 15.1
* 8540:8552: 1.8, 13.2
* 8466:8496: 0.9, 15.1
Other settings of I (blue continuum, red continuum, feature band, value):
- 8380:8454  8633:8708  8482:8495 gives 0.31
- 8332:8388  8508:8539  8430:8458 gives -0.53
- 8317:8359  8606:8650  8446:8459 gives 0.41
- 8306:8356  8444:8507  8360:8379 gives -0.06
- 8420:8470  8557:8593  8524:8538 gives 0.95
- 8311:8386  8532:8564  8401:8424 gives -0.09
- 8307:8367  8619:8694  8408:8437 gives 0.90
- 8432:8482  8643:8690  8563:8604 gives -0.50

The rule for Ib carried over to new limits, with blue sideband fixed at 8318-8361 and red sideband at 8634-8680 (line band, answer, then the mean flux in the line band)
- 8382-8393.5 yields 0.1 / 15.6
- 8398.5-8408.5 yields 0.0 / 15.8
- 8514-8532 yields 0.8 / 14.8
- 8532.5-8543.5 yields 1.7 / 13.1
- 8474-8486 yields 0.2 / 15.3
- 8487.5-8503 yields 1.0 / 14.5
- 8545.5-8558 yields 1.0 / 14.2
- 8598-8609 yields -0.5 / 16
